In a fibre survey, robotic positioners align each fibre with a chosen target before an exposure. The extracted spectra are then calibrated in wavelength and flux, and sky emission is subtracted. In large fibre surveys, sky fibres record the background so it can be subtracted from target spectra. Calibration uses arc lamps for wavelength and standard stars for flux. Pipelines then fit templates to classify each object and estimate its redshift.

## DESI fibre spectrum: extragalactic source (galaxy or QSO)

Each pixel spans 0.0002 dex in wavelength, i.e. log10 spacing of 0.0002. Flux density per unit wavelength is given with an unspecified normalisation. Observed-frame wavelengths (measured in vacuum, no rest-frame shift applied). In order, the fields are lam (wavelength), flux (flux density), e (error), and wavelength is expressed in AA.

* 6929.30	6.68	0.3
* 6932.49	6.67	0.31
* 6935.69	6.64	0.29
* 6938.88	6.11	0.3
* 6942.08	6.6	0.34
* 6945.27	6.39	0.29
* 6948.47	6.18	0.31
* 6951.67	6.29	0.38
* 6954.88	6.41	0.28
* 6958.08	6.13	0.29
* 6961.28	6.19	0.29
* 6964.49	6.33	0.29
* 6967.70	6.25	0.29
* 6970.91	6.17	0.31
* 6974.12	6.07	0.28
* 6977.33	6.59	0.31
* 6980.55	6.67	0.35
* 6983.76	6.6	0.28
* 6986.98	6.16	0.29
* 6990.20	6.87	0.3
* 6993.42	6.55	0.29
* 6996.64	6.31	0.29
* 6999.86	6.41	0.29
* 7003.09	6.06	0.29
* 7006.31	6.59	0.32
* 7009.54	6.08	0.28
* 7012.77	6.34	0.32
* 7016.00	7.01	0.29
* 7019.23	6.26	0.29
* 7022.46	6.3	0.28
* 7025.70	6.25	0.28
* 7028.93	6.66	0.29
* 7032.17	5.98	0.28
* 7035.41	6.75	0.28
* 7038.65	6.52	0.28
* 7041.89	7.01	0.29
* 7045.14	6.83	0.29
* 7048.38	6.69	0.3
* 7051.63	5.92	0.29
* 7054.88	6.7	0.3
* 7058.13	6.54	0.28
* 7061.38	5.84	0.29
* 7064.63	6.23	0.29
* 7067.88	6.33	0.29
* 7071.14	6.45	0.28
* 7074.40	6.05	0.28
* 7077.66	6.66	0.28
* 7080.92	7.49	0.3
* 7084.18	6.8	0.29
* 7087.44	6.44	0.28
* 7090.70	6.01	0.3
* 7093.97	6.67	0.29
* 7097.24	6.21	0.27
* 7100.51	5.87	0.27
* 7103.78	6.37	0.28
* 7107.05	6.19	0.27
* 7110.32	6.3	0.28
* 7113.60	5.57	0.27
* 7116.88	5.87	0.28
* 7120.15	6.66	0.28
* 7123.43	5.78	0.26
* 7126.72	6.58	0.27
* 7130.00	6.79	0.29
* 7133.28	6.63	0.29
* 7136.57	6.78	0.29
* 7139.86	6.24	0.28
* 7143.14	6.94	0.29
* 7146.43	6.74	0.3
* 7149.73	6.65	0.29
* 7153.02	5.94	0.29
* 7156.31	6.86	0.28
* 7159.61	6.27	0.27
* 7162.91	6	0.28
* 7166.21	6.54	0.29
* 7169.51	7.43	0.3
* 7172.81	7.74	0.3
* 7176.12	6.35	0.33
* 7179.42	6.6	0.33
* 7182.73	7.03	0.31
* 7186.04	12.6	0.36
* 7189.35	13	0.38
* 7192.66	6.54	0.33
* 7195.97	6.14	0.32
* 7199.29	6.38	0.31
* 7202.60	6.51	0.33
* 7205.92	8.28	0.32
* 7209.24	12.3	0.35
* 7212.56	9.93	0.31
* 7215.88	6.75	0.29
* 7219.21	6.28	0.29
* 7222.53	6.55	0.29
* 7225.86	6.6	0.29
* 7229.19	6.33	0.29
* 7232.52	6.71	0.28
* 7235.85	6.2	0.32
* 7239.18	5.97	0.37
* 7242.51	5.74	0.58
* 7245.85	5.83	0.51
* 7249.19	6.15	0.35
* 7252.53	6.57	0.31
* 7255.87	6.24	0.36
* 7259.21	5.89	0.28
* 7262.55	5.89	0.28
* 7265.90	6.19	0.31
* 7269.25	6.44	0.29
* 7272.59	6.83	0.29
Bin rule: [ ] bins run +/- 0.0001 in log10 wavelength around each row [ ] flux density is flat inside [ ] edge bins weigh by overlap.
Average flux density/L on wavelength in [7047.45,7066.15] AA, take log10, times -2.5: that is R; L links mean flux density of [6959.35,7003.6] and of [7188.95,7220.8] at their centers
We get 0.10 mag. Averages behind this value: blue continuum 6.38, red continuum 8.03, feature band 6.31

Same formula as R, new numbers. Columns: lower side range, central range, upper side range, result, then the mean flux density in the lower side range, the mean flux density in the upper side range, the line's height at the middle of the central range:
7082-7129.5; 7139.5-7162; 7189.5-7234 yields 0.05 mag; 6.27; 7.52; 6.8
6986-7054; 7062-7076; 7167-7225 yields 0.11 mag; 6.46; 7.98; 6.88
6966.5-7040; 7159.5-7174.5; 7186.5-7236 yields 0.10 mag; 6.41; 7.8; 7.5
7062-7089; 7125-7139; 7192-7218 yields 0.07 mag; 6.53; 7.88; 7.12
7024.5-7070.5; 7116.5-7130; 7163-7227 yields 0.13 mag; 6.45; 7.84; 7.16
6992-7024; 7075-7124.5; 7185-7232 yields 0.13 mag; 6.39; 8.06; 7.16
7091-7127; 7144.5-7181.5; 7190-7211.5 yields 0.09 mag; 6.17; 8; 7.25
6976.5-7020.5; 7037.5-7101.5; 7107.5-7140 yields -0.01 mag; 6.46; 6.32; 6.38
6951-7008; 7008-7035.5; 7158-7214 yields 0.05 mag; 6.37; 7.97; 6.7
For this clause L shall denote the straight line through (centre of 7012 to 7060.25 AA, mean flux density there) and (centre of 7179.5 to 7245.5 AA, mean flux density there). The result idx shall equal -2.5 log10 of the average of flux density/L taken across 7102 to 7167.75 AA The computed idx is 0.12 mag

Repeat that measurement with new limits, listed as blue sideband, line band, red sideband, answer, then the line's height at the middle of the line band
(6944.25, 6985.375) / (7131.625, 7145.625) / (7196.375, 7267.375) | 0.00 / 6.64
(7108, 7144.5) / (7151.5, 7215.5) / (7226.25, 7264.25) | -0.24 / 6.27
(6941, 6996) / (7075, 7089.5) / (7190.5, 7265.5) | -0.03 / 6.58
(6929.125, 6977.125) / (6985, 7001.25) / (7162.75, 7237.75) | 0.01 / 6.55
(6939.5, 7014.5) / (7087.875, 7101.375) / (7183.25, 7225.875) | 0.18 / 7.37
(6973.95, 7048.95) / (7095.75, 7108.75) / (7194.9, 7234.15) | 0.12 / 6.9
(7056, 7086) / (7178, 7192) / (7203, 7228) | -0.25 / 7.67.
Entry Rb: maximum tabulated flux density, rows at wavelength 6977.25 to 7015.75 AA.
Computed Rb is 6.87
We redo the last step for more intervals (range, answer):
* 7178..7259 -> 13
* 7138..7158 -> 6.94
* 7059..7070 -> 6.33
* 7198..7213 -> 12.3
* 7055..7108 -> 7.49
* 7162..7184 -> 7.74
